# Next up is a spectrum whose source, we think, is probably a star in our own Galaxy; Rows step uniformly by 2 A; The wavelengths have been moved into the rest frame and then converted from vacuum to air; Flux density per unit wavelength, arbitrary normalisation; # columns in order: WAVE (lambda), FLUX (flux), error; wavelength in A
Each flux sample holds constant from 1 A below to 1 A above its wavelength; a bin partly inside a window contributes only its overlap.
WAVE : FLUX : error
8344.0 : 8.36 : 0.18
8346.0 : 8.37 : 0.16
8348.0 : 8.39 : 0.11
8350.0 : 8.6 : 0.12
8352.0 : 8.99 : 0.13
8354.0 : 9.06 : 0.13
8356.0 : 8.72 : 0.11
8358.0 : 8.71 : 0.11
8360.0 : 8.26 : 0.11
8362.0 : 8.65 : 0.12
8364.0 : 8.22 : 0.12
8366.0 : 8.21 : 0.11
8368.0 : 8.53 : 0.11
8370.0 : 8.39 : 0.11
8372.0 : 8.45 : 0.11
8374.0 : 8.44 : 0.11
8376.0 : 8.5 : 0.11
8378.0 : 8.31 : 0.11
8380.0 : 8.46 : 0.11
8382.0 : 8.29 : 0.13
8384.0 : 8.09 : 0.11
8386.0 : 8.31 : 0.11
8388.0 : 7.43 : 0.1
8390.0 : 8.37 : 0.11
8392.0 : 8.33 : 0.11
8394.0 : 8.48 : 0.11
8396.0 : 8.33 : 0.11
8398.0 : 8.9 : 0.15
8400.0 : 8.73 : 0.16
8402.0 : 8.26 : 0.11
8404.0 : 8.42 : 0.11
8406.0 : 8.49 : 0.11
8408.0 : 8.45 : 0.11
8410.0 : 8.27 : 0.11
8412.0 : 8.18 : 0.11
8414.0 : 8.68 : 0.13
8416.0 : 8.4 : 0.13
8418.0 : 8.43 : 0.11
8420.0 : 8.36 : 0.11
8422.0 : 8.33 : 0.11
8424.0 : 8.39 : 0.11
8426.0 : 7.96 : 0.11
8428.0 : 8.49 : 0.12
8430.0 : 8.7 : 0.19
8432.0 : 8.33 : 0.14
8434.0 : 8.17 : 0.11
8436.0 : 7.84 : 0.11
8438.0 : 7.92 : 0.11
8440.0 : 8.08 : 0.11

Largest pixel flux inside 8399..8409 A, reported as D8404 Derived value 8.73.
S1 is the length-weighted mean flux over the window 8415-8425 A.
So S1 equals 8.38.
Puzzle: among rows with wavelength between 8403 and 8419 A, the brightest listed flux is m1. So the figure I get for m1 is 8.68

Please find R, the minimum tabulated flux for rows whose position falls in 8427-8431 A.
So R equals 8.49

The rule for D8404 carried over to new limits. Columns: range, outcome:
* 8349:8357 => 9.06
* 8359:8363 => 8.65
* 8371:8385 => 8.5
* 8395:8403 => 8.9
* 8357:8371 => 8.71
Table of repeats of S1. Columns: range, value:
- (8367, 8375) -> 8.45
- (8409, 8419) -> 8.39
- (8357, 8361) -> 8.48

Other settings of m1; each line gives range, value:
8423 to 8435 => 8.7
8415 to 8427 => 8.43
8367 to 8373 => 8.53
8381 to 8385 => 8.29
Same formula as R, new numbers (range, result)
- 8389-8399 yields 8.33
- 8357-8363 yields 8.26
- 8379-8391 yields 7.43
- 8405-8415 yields 8.18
